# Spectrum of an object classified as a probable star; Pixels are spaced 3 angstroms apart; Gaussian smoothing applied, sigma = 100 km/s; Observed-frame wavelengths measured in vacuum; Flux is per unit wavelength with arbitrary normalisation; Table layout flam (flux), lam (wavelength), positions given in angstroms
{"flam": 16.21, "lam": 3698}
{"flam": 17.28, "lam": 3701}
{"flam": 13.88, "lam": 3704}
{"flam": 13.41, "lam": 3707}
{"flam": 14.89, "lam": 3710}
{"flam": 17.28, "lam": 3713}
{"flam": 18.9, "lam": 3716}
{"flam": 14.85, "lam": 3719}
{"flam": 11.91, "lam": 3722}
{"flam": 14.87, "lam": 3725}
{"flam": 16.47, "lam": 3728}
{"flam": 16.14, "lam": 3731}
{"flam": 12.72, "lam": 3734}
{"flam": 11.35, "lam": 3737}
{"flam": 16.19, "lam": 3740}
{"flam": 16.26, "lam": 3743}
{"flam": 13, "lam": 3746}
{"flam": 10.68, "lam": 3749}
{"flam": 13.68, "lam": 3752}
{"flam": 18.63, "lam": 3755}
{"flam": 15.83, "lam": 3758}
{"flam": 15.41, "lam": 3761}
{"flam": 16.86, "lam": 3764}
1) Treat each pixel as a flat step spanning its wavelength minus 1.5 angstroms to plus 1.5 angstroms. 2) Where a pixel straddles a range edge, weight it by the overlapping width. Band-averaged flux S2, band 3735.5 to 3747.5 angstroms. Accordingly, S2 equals 14.2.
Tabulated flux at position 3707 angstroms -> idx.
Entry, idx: 13.41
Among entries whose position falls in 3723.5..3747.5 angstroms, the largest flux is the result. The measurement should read 16.47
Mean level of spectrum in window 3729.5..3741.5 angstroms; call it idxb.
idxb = 14.1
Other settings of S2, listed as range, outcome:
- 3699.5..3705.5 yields 15.6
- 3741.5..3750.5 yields 13.3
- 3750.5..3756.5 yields 16.2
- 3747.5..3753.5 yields 12.2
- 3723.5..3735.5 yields 15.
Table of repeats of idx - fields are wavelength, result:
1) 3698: 16.21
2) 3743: 16.26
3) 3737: 11.35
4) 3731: 16.14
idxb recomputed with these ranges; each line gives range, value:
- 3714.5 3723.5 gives 15.2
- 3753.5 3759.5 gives 17.2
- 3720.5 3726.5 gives 13.4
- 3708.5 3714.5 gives 16.1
